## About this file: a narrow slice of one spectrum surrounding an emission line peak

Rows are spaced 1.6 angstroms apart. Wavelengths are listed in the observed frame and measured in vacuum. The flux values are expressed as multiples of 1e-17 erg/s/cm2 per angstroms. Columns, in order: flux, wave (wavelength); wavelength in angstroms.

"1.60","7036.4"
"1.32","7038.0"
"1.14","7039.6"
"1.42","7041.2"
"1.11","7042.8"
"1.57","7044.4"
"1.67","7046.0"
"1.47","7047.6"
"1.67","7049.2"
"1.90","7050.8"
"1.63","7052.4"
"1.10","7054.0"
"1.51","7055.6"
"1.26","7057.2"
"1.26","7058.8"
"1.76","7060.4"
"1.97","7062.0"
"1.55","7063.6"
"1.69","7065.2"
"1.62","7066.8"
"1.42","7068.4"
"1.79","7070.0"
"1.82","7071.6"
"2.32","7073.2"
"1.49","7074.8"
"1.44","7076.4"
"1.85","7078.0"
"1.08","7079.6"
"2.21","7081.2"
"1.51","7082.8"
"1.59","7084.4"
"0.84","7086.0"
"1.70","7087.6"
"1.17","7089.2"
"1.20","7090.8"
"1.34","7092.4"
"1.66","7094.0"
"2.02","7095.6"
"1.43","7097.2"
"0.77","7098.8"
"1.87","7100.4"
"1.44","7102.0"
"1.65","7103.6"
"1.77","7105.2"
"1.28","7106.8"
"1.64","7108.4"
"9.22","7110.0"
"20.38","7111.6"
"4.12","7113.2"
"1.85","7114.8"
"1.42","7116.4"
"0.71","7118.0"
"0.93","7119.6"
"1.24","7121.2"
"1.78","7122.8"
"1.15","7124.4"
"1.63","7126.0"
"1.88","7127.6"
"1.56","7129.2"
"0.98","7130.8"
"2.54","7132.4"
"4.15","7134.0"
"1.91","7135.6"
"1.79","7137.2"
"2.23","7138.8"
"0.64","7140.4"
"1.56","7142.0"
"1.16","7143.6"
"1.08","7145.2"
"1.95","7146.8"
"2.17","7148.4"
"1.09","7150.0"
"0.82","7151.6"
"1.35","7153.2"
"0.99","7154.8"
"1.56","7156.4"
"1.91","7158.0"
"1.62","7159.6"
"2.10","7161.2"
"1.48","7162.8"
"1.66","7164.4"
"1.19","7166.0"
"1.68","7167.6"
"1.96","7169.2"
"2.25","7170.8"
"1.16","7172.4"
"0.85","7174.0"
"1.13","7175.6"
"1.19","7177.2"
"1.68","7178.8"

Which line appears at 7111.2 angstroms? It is Halpha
